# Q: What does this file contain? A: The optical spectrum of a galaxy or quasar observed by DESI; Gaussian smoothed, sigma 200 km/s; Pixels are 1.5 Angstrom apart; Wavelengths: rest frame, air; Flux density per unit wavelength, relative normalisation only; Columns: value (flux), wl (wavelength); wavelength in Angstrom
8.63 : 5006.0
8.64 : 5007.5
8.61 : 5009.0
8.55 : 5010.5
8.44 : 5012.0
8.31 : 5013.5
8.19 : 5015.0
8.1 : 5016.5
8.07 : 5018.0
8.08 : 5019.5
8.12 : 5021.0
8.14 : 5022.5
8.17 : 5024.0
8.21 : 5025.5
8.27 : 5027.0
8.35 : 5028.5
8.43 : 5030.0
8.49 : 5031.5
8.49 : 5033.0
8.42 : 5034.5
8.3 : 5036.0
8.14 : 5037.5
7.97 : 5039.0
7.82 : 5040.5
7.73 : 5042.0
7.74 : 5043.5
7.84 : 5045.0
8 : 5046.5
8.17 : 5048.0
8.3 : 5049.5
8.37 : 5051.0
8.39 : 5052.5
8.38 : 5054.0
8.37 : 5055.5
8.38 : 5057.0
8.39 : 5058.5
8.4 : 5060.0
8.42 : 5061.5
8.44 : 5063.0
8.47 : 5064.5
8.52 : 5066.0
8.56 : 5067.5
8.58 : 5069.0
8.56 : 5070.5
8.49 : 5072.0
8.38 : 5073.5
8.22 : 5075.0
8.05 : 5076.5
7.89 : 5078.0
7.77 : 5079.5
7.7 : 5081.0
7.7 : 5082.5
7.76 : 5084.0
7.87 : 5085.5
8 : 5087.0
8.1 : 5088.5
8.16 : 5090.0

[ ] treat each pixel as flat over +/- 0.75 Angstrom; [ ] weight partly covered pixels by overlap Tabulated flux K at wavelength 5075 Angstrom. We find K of 8.22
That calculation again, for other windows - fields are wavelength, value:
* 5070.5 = 8.56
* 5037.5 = 8.14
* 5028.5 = 8.35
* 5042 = 7.73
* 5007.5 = 8.64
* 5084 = 7.76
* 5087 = 8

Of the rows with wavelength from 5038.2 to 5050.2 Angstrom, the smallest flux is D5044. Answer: 7.73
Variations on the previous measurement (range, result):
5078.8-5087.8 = 7.7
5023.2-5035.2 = 8.17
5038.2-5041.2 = 7.82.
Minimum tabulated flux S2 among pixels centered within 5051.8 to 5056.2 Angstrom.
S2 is 8.37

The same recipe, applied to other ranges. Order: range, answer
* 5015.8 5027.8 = 8.07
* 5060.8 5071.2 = 8.42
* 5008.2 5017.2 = 8.1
